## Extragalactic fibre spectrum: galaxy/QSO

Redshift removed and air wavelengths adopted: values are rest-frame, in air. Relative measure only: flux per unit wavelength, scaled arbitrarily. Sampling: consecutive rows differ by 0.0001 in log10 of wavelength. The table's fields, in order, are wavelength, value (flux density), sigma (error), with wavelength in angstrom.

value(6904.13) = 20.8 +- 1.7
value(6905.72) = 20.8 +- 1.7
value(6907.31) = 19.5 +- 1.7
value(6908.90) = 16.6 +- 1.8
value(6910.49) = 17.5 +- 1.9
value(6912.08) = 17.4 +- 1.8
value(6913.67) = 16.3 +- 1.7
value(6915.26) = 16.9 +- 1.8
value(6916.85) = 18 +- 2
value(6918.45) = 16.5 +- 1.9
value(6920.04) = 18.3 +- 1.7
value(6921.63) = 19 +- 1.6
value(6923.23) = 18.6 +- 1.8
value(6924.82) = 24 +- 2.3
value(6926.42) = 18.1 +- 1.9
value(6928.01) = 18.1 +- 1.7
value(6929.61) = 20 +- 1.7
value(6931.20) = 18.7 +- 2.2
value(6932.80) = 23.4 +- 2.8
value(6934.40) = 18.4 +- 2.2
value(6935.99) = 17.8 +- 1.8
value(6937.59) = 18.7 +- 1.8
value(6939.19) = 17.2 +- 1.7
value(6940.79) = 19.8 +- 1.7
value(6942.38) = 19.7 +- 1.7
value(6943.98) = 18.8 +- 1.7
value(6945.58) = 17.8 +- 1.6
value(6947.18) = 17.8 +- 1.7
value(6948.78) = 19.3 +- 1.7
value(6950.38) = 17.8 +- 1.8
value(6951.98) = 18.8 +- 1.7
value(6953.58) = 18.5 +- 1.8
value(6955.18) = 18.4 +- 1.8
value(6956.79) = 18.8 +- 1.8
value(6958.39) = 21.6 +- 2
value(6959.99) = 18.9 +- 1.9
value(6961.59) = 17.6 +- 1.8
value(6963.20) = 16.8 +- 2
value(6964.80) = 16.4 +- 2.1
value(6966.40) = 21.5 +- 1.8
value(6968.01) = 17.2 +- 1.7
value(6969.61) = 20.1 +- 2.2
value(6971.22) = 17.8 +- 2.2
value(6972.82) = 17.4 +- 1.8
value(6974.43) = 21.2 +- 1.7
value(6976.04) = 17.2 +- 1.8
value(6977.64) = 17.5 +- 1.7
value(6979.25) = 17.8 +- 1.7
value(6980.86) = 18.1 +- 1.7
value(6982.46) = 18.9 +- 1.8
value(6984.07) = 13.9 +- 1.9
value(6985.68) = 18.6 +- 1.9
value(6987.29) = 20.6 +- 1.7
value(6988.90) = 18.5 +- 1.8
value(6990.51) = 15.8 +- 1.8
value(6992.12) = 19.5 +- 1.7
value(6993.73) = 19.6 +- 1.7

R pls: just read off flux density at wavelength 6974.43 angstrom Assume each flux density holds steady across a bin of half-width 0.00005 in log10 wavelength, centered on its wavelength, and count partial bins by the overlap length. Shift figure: 21.2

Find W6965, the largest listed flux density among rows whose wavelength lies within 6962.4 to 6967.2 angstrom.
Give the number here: 21.5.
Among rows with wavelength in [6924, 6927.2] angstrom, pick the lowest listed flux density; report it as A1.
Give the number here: 18.1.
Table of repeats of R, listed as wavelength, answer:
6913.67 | 16.3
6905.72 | 20.8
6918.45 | 16.5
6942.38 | 19.7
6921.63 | 19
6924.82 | 24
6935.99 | 17.8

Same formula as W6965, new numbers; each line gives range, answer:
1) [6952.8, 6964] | 21.6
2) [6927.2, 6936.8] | 23.4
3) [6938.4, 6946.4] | 19.8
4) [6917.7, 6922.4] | 19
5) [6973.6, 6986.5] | 21.2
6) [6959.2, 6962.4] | 18.9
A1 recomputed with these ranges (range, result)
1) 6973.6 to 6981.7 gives 17.2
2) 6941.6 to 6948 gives 17.8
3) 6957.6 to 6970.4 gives 16.4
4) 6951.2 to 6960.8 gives 18.4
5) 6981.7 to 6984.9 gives 13.9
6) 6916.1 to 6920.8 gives 16.5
